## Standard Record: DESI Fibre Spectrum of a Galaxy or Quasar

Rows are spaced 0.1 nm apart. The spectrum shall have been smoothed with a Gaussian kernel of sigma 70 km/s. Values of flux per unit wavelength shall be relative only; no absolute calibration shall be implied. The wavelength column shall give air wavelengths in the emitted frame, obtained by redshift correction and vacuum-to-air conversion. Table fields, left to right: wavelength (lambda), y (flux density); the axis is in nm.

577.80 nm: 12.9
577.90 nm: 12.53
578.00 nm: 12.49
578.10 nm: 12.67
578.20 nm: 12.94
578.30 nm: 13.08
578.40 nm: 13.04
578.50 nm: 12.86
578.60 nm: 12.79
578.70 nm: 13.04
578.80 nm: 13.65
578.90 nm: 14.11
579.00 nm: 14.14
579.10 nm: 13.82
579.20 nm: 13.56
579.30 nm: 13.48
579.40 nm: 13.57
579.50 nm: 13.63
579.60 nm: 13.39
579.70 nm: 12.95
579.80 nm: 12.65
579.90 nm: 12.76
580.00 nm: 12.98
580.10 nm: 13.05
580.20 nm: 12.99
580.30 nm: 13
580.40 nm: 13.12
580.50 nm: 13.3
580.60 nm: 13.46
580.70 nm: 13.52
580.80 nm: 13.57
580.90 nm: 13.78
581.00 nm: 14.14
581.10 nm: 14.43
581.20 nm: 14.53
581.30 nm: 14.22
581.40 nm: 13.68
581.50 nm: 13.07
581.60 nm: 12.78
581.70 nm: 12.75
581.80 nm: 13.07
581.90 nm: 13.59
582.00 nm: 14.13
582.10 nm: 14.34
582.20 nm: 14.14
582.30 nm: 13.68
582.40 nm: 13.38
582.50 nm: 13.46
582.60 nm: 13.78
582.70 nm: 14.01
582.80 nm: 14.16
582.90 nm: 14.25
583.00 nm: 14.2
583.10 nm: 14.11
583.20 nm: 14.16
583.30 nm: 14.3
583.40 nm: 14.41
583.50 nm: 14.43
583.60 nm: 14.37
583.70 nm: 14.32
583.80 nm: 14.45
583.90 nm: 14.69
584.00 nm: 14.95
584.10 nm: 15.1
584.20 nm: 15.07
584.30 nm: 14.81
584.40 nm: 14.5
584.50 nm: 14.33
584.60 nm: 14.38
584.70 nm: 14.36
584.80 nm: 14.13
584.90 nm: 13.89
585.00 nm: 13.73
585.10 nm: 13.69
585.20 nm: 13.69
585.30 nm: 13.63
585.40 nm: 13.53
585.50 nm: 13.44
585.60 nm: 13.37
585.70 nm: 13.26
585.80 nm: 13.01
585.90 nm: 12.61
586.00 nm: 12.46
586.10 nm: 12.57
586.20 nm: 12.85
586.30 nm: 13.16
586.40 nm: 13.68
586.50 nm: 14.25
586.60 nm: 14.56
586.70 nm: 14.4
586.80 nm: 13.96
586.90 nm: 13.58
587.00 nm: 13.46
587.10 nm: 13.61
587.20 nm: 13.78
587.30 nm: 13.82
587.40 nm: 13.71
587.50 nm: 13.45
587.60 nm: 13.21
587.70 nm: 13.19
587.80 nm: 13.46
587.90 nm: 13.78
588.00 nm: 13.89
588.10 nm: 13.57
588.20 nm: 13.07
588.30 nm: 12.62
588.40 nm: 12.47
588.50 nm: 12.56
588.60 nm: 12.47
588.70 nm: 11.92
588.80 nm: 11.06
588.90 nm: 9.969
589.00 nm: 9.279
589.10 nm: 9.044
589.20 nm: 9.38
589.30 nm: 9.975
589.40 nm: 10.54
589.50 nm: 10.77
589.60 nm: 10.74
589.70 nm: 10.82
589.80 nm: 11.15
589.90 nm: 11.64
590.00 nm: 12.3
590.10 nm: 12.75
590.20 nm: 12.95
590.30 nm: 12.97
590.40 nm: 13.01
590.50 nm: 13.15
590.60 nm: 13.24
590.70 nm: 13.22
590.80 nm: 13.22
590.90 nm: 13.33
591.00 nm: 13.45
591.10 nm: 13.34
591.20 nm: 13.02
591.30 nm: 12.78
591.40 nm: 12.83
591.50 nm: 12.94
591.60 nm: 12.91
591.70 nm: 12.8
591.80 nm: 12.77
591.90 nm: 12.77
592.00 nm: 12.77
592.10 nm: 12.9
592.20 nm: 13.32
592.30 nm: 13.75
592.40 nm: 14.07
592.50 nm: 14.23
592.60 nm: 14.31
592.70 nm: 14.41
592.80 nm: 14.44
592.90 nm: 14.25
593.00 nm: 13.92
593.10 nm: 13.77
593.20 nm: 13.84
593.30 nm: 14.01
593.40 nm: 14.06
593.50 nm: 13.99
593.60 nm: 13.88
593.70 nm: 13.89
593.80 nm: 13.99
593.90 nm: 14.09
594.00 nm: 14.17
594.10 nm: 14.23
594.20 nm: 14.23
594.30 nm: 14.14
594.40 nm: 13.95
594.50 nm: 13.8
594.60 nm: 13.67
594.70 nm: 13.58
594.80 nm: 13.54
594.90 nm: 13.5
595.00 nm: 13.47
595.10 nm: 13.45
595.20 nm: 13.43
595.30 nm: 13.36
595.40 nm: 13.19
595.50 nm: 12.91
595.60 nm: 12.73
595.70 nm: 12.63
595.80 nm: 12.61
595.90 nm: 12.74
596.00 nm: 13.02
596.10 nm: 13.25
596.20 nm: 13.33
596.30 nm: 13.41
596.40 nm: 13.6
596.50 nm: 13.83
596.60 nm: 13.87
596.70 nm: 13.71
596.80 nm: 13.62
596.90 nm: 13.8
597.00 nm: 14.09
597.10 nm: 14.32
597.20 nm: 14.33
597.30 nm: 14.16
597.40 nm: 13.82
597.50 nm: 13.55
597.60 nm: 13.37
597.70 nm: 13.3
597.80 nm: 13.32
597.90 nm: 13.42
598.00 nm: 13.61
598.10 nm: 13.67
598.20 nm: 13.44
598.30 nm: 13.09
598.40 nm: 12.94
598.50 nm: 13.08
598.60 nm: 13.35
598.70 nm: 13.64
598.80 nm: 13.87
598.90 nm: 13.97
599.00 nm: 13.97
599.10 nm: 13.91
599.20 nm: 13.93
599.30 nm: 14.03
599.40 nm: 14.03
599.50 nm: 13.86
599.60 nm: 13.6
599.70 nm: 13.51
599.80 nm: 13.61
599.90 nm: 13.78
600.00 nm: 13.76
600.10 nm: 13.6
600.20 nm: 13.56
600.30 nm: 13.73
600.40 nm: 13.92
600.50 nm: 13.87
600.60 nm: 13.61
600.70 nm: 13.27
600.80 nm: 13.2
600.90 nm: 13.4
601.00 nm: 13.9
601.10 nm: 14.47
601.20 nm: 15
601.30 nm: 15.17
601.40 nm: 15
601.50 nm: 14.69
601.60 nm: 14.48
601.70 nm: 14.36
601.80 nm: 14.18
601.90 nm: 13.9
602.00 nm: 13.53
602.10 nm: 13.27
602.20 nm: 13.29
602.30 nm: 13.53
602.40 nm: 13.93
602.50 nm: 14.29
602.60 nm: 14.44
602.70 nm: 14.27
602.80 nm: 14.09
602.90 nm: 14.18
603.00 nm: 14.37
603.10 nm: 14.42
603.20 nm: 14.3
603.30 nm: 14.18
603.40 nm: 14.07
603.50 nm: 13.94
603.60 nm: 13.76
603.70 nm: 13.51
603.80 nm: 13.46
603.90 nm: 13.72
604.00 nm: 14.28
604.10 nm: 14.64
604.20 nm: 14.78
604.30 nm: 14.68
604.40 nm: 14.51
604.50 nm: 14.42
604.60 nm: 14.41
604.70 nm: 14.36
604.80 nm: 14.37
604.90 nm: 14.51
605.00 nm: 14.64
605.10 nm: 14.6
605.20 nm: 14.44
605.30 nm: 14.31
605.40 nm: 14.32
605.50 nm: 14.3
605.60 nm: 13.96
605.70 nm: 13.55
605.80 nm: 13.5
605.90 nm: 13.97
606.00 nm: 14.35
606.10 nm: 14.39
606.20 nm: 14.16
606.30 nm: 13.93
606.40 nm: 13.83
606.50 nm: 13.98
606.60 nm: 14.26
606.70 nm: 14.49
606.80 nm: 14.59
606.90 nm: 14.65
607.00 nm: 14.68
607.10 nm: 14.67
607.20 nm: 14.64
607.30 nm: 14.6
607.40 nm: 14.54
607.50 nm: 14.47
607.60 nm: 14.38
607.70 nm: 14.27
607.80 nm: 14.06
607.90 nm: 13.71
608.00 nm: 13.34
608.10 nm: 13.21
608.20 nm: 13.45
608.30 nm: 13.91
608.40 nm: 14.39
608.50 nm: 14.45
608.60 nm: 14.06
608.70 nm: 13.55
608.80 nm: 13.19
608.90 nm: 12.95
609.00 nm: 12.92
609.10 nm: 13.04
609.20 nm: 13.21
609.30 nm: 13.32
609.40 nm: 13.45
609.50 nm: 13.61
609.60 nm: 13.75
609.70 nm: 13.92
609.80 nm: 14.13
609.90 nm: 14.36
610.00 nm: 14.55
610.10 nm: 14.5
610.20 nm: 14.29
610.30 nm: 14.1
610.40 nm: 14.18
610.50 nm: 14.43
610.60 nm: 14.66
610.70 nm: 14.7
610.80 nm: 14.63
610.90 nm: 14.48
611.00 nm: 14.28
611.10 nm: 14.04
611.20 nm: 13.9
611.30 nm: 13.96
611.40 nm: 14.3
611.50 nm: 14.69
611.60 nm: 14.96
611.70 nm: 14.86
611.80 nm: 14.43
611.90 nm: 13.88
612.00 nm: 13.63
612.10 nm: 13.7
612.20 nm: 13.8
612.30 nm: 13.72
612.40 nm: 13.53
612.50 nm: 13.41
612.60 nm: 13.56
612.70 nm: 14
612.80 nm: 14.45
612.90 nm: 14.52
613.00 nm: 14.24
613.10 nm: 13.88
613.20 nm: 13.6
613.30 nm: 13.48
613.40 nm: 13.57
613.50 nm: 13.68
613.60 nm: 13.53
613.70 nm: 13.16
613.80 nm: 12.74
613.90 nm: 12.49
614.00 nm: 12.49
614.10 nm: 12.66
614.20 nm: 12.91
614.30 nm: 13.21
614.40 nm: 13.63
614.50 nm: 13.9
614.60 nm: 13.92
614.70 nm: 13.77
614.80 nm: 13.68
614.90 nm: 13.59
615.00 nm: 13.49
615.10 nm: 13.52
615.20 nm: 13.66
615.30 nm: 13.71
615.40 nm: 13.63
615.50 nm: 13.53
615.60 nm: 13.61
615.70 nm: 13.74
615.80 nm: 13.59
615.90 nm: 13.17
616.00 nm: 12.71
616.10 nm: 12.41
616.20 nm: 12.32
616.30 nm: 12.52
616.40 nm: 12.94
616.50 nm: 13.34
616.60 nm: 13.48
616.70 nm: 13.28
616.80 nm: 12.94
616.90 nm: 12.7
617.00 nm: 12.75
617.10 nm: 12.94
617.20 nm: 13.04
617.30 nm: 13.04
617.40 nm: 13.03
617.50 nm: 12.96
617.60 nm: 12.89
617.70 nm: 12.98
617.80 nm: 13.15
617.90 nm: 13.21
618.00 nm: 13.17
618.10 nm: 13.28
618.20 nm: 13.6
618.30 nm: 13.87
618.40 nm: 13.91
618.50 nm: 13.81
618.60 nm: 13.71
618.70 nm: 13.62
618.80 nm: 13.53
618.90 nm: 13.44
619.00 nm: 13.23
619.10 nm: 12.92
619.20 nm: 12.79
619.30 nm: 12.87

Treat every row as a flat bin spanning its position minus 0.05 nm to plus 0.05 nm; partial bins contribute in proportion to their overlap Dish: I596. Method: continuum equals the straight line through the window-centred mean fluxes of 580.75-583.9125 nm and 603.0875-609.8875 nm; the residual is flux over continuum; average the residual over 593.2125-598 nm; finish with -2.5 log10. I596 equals 0.03 mag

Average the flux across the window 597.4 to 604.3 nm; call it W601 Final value 13.9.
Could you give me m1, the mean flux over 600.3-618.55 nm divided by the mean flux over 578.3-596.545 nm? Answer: 1.0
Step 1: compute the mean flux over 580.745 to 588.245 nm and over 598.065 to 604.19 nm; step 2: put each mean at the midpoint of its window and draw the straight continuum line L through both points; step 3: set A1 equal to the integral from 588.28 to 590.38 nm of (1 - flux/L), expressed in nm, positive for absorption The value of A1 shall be 0.39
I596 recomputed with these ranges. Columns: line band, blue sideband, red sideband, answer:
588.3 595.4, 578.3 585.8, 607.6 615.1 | 0.07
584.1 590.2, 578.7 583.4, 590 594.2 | 0.05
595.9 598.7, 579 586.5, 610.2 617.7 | 0.01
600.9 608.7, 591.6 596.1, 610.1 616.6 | -0.04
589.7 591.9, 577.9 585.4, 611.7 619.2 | 0.07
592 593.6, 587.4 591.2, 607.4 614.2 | -0.12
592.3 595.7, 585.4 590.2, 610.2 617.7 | -0.08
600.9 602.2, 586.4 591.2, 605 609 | -0.05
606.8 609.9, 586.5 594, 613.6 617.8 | -0.06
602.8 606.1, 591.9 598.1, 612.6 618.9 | -0.05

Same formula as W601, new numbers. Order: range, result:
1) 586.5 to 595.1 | 13.1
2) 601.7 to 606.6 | 14.1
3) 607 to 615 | 13.9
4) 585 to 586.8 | 13.4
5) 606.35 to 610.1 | 14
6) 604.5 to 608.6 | 14.2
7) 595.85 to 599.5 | 13.6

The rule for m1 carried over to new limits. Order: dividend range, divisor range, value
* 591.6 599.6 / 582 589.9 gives 1.03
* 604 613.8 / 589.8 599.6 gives 1.04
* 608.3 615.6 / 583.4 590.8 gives 1.06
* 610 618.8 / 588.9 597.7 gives 1.04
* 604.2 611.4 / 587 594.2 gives 1.09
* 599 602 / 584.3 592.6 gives 1.08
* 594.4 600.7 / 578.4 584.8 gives 0.98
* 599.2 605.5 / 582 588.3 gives 1.02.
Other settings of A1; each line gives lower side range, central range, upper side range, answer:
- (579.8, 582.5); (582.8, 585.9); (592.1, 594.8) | -0.12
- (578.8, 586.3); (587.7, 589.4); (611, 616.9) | 0.24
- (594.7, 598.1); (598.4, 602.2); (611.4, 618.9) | -0.11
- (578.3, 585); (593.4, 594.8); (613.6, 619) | -0.04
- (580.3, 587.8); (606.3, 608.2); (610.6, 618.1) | -0.09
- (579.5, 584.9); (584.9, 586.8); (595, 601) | 0.05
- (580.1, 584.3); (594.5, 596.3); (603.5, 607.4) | 0.11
